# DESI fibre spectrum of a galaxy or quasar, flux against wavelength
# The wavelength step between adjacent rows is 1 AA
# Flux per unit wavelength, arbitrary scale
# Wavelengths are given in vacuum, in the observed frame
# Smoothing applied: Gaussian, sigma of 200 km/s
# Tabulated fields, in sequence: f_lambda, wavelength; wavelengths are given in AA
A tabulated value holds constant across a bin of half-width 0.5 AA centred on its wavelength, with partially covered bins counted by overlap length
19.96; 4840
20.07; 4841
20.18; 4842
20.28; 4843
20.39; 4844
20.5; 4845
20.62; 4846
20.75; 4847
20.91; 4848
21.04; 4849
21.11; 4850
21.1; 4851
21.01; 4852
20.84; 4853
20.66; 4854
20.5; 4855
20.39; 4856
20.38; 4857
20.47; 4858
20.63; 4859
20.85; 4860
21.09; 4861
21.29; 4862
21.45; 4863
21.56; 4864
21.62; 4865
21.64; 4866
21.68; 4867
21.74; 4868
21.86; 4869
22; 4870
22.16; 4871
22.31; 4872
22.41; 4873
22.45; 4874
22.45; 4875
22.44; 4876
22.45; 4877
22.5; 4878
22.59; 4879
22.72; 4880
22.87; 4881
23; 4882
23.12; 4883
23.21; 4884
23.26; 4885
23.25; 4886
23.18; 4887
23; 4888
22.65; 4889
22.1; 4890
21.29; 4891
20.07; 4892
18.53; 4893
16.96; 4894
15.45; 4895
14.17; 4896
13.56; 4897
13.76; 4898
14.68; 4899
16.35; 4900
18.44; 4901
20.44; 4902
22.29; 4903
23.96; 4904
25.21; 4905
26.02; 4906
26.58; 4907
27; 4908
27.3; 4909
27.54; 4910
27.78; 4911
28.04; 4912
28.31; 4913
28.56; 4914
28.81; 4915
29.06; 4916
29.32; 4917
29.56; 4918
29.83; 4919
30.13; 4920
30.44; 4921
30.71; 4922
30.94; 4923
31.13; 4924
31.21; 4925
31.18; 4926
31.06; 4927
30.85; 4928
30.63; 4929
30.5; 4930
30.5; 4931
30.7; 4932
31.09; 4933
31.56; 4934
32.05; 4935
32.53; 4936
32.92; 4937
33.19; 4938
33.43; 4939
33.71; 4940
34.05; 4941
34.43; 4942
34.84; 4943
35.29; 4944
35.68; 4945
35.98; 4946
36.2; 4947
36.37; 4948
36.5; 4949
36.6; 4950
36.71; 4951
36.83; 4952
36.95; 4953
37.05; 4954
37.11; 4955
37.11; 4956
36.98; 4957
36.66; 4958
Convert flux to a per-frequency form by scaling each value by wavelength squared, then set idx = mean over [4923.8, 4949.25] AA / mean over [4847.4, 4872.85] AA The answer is 1.60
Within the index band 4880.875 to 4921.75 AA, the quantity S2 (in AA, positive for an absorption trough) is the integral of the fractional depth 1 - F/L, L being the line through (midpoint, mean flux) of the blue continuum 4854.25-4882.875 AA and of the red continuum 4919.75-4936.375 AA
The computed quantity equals 5.3 AA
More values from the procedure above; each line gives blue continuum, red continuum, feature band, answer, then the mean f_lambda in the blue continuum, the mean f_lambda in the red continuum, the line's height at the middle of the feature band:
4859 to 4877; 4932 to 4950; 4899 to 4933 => 2.6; 21.8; 34.1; 29.9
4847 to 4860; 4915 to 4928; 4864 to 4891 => 1.9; 20.8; 30.3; 24.1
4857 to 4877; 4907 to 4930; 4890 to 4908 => 4.8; 21.7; 29.5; 26.5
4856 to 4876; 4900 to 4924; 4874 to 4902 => 4.3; 21.6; 27.1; 24.2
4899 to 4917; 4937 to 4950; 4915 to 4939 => -0.4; 25.2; 35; 30.4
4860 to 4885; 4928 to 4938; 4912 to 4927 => -0.3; 22.2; 31.4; 29.4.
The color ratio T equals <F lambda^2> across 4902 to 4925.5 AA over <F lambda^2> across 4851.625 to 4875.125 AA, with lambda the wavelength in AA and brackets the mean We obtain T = 1.3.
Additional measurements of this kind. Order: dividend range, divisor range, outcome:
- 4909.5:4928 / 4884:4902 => 1.58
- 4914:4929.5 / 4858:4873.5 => 1.43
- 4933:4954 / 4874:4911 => 1.64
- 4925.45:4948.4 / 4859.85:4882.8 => 1.53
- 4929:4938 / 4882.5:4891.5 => 1.41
